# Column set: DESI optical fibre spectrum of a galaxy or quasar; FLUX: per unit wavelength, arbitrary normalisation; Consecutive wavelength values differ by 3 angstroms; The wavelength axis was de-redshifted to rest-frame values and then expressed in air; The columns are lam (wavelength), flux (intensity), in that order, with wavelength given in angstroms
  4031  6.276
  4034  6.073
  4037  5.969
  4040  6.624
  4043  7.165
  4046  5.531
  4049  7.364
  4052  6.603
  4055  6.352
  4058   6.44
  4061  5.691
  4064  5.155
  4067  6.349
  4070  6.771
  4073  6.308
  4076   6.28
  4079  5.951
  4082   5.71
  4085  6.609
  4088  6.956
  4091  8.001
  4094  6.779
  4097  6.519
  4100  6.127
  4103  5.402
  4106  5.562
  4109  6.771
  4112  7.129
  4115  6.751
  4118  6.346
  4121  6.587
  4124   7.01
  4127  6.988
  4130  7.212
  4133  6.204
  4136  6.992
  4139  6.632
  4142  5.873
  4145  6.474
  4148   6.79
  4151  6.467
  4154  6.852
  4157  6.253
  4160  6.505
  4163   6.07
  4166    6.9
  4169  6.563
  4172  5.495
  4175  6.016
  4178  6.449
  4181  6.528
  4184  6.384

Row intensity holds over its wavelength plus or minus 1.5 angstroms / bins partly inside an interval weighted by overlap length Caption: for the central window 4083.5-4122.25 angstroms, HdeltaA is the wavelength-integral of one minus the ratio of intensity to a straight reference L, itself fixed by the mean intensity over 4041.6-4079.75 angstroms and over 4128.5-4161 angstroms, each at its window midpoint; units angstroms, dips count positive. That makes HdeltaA -0.85 angstroms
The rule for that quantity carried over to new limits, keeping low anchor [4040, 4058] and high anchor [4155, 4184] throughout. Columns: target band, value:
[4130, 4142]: -0.37 angstroms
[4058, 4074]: 1.15 angstroms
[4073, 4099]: -0.27 angstroms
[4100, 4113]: 0.59 angstroms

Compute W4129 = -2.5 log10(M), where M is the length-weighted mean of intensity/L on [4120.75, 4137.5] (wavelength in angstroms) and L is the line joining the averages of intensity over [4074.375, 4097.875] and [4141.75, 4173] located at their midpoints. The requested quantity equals -0.058 mag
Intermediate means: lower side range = 6.6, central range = 6.85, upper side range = 6.42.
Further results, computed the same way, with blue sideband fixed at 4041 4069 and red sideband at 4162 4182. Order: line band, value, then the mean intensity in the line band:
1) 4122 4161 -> -0.06 mag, 6.64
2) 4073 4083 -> 0.05 mag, 6.04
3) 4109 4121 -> -0.07 mag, 6.73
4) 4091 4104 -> -0.02 mag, 6.44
